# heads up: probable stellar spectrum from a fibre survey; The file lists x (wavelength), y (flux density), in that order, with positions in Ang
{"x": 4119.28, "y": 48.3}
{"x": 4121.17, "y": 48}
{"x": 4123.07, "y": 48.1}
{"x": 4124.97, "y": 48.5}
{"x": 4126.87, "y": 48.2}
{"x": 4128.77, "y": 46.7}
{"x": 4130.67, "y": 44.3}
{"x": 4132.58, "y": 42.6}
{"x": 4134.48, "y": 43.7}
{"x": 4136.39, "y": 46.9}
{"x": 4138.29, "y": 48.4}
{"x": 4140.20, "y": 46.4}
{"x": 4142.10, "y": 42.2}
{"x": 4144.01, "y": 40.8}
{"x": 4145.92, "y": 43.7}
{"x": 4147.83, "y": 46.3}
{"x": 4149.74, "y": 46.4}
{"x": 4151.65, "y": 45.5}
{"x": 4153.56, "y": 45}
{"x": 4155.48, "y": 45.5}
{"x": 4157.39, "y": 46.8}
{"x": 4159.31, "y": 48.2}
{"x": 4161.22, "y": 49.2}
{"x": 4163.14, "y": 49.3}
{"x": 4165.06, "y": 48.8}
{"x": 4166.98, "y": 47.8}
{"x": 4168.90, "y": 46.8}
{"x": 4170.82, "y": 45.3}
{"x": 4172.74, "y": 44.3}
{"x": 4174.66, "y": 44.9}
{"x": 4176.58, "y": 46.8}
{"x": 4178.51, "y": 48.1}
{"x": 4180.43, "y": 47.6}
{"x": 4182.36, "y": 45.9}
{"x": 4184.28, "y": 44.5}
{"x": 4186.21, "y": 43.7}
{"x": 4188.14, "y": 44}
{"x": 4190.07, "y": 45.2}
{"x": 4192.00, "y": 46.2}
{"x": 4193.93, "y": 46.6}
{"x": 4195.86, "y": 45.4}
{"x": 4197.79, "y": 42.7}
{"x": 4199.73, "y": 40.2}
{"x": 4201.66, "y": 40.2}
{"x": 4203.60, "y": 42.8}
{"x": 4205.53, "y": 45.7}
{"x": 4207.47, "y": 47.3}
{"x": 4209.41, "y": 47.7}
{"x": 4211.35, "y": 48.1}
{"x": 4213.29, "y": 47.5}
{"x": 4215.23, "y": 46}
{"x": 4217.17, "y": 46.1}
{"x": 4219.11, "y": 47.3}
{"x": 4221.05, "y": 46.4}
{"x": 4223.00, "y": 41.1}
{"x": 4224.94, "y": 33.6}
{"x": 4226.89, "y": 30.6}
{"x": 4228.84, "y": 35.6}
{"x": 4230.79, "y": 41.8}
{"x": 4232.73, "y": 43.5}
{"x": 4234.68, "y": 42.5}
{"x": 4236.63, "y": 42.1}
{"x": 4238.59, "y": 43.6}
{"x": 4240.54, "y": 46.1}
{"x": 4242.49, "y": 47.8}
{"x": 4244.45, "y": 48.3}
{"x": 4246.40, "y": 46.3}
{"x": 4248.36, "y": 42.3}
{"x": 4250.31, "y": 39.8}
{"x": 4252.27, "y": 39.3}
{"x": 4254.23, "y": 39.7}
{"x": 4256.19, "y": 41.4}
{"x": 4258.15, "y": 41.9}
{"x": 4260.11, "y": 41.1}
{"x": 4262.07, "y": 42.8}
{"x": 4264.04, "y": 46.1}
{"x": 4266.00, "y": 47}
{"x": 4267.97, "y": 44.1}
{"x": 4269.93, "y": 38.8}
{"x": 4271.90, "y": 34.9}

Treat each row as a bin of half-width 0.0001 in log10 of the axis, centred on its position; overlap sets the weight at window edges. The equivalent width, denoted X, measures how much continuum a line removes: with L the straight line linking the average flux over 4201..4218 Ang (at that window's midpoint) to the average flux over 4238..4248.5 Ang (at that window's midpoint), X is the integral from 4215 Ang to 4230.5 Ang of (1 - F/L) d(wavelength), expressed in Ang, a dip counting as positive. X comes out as 1.8 Ang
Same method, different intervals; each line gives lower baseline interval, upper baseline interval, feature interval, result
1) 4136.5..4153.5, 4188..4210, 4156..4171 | -1.0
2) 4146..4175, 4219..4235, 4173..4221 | -2.9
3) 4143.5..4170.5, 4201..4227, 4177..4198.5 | -0.2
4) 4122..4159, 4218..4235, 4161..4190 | -1.9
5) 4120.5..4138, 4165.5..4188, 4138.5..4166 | 0.1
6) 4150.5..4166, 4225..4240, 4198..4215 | -1.0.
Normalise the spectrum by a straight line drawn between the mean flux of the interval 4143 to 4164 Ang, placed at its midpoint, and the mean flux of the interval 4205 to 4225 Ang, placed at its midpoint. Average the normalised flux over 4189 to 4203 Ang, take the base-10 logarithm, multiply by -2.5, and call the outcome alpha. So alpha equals 0.05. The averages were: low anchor 46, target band 43.8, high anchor 45.7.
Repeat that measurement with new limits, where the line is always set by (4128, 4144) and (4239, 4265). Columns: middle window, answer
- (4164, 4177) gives -0.05 mag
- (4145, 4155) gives -0.02 mag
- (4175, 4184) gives -0.06 mag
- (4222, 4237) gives 0.13 mag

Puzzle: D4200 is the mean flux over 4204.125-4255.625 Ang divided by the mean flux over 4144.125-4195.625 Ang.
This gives 0.9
